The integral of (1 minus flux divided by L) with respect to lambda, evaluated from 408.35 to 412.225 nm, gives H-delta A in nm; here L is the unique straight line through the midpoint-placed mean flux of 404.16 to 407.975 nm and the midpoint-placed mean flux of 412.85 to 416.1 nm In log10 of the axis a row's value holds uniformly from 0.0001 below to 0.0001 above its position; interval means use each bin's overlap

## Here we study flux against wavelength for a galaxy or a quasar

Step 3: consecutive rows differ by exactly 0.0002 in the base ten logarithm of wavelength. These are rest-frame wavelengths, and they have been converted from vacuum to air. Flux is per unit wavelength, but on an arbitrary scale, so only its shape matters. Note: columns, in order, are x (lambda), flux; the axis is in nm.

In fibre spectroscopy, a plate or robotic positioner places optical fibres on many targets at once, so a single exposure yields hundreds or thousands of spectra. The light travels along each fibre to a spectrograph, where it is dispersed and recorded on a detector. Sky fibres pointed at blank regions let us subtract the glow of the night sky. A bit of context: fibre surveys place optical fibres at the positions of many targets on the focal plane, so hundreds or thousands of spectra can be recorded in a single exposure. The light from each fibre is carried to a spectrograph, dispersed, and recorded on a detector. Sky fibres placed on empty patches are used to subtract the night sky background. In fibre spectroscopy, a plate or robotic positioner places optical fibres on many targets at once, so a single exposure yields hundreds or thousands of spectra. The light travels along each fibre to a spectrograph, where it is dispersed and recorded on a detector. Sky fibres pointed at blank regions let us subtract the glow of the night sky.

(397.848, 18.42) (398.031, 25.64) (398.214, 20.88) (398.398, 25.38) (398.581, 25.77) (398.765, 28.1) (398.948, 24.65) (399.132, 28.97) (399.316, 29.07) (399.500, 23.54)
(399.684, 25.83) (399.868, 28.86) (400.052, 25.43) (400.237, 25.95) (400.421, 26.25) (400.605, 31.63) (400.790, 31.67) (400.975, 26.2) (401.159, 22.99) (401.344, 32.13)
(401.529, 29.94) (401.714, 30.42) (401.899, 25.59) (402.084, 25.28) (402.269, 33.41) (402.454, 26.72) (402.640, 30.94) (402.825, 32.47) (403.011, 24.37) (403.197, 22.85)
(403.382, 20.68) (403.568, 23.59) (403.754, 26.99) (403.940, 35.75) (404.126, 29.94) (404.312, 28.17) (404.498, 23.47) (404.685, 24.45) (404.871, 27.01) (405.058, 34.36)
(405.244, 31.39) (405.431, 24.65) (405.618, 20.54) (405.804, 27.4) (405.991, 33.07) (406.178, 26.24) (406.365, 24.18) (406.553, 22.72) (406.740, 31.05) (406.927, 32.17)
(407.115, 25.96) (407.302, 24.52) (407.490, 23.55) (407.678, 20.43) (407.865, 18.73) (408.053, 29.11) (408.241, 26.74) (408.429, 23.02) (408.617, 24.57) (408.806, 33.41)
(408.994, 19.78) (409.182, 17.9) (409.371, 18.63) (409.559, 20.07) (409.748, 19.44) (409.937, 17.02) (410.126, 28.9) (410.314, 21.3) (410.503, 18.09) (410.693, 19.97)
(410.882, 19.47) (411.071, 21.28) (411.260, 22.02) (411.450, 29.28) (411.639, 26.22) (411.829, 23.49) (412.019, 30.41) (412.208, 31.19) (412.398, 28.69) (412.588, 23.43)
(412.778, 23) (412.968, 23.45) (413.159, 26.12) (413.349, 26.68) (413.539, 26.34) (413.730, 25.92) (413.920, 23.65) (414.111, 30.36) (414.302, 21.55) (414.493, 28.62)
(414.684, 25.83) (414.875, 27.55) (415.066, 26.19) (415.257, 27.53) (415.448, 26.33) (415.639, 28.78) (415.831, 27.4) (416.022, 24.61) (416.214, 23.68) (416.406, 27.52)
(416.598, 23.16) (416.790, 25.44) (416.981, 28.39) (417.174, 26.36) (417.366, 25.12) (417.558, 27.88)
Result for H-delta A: 0.49 nm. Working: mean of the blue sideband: 26.3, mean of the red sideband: 26.3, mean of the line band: 23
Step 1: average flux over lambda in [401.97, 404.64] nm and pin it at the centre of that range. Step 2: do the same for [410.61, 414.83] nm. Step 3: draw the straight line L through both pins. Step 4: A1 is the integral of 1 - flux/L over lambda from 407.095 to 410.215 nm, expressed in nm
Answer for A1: 0.391 nm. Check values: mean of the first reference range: 27.4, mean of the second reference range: 25.4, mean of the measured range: 23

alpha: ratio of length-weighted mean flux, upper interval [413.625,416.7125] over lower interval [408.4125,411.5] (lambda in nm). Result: 1.20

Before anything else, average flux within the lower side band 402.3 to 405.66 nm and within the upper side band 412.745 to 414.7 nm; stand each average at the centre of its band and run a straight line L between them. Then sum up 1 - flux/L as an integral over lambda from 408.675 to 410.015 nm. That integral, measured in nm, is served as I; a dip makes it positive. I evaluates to 0.27 nm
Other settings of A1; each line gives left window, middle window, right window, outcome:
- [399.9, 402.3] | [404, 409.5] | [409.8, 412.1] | -0.12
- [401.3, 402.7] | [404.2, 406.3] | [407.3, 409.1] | -0.06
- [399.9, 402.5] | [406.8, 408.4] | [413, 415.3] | 0.12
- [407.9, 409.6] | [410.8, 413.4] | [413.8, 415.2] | -0.02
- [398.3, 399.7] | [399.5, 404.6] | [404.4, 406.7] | -0.20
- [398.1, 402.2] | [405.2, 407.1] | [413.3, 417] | -0.03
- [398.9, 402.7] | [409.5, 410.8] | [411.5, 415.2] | 0.29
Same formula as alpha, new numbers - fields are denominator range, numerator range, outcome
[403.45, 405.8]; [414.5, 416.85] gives 0.96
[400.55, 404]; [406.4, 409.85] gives 0.86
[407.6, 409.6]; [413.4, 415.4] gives 1.14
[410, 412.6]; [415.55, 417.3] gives 1.07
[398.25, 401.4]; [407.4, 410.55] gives 0.83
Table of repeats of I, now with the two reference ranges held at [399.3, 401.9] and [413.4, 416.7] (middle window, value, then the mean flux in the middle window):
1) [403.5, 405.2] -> -0.06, 28.4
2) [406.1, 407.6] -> 0.05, 26.2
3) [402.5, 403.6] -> 0.06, 26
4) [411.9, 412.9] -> -0.03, 27.2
